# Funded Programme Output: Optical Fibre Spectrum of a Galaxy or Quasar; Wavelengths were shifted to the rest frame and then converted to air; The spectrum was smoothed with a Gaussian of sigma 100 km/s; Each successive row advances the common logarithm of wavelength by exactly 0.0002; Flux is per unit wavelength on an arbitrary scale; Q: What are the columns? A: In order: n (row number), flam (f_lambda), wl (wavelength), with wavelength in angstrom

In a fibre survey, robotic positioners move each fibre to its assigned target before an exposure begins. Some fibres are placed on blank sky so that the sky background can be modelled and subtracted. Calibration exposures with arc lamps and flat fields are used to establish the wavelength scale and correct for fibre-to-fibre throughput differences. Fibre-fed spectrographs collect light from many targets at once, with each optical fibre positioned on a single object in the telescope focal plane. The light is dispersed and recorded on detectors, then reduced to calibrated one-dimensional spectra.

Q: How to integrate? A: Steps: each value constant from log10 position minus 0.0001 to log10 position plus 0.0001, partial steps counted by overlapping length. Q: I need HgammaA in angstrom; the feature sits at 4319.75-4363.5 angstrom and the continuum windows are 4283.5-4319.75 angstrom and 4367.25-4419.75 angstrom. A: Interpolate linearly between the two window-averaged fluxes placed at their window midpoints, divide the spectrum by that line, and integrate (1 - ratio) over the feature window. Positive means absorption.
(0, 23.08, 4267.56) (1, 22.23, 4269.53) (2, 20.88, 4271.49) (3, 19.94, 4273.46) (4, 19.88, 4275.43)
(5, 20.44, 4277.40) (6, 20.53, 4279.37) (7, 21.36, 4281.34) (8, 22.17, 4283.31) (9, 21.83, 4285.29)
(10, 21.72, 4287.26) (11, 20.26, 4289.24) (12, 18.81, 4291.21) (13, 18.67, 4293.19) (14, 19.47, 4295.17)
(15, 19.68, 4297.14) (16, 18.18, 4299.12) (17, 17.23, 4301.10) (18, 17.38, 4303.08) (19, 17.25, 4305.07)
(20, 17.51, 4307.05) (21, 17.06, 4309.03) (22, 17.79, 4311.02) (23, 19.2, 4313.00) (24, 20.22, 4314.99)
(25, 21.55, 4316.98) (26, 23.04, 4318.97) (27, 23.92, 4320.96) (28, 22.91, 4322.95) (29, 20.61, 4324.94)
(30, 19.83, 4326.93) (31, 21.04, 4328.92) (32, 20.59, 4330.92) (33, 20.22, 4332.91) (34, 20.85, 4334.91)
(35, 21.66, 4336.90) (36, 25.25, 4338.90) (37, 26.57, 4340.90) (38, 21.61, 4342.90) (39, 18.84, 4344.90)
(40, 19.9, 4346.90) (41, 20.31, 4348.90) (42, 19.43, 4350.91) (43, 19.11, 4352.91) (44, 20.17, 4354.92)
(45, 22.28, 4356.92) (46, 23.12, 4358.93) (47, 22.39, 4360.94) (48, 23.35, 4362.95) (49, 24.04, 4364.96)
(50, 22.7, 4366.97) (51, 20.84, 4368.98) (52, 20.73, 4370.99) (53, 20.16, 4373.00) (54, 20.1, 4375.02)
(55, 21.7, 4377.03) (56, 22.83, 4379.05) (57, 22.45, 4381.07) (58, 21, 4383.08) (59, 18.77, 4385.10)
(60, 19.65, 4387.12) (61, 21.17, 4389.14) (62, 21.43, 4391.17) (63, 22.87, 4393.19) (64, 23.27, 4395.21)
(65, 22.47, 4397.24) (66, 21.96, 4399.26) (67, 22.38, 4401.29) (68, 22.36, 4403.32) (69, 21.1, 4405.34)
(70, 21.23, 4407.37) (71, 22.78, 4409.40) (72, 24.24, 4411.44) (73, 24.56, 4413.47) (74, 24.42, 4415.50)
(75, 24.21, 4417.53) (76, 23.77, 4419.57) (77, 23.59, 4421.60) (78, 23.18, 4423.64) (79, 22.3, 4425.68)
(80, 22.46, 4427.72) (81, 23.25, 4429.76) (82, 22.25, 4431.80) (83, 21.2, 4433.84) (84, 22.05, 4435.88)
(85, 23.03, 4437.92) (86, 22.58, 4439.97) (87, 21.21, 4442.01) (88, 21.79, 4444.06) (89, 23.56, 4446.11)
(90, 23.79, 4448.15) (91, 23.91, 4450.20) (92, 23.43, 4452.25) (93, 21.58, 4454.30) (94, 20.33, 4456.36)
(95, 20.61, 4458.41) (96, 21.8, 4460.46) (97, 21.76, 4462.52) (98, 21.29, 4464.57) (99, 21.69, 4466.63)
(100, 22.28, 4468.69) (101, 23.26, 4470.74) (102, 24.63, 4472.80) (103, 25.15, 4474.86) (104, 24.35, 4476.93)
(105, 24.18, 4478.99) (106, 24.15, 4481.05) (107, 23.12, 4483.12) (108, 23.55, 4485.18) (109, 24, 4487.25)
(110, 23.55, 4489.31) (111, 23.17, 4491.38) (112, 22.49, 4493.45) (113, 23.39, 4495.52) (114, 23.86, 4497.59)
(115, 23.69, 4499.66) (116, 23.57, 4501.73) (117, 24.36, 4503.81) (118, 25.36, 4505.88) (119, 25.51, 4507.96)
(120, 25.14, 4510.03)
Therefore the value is -2.3 angstrom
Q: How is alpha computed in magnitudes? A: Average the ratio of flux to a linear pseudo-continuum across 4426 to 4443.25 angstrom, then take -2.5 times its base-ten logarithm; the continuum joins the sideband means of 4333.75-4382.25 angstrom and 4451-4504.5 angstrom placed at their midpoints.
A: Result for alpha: 0.01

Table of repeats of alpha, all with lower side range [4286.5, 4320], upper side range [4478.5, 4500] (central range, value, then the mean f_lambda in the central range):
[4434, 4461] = 0.014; 22.3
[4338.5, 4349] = -0.103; 22.1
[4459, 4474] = 0.030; 22.4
